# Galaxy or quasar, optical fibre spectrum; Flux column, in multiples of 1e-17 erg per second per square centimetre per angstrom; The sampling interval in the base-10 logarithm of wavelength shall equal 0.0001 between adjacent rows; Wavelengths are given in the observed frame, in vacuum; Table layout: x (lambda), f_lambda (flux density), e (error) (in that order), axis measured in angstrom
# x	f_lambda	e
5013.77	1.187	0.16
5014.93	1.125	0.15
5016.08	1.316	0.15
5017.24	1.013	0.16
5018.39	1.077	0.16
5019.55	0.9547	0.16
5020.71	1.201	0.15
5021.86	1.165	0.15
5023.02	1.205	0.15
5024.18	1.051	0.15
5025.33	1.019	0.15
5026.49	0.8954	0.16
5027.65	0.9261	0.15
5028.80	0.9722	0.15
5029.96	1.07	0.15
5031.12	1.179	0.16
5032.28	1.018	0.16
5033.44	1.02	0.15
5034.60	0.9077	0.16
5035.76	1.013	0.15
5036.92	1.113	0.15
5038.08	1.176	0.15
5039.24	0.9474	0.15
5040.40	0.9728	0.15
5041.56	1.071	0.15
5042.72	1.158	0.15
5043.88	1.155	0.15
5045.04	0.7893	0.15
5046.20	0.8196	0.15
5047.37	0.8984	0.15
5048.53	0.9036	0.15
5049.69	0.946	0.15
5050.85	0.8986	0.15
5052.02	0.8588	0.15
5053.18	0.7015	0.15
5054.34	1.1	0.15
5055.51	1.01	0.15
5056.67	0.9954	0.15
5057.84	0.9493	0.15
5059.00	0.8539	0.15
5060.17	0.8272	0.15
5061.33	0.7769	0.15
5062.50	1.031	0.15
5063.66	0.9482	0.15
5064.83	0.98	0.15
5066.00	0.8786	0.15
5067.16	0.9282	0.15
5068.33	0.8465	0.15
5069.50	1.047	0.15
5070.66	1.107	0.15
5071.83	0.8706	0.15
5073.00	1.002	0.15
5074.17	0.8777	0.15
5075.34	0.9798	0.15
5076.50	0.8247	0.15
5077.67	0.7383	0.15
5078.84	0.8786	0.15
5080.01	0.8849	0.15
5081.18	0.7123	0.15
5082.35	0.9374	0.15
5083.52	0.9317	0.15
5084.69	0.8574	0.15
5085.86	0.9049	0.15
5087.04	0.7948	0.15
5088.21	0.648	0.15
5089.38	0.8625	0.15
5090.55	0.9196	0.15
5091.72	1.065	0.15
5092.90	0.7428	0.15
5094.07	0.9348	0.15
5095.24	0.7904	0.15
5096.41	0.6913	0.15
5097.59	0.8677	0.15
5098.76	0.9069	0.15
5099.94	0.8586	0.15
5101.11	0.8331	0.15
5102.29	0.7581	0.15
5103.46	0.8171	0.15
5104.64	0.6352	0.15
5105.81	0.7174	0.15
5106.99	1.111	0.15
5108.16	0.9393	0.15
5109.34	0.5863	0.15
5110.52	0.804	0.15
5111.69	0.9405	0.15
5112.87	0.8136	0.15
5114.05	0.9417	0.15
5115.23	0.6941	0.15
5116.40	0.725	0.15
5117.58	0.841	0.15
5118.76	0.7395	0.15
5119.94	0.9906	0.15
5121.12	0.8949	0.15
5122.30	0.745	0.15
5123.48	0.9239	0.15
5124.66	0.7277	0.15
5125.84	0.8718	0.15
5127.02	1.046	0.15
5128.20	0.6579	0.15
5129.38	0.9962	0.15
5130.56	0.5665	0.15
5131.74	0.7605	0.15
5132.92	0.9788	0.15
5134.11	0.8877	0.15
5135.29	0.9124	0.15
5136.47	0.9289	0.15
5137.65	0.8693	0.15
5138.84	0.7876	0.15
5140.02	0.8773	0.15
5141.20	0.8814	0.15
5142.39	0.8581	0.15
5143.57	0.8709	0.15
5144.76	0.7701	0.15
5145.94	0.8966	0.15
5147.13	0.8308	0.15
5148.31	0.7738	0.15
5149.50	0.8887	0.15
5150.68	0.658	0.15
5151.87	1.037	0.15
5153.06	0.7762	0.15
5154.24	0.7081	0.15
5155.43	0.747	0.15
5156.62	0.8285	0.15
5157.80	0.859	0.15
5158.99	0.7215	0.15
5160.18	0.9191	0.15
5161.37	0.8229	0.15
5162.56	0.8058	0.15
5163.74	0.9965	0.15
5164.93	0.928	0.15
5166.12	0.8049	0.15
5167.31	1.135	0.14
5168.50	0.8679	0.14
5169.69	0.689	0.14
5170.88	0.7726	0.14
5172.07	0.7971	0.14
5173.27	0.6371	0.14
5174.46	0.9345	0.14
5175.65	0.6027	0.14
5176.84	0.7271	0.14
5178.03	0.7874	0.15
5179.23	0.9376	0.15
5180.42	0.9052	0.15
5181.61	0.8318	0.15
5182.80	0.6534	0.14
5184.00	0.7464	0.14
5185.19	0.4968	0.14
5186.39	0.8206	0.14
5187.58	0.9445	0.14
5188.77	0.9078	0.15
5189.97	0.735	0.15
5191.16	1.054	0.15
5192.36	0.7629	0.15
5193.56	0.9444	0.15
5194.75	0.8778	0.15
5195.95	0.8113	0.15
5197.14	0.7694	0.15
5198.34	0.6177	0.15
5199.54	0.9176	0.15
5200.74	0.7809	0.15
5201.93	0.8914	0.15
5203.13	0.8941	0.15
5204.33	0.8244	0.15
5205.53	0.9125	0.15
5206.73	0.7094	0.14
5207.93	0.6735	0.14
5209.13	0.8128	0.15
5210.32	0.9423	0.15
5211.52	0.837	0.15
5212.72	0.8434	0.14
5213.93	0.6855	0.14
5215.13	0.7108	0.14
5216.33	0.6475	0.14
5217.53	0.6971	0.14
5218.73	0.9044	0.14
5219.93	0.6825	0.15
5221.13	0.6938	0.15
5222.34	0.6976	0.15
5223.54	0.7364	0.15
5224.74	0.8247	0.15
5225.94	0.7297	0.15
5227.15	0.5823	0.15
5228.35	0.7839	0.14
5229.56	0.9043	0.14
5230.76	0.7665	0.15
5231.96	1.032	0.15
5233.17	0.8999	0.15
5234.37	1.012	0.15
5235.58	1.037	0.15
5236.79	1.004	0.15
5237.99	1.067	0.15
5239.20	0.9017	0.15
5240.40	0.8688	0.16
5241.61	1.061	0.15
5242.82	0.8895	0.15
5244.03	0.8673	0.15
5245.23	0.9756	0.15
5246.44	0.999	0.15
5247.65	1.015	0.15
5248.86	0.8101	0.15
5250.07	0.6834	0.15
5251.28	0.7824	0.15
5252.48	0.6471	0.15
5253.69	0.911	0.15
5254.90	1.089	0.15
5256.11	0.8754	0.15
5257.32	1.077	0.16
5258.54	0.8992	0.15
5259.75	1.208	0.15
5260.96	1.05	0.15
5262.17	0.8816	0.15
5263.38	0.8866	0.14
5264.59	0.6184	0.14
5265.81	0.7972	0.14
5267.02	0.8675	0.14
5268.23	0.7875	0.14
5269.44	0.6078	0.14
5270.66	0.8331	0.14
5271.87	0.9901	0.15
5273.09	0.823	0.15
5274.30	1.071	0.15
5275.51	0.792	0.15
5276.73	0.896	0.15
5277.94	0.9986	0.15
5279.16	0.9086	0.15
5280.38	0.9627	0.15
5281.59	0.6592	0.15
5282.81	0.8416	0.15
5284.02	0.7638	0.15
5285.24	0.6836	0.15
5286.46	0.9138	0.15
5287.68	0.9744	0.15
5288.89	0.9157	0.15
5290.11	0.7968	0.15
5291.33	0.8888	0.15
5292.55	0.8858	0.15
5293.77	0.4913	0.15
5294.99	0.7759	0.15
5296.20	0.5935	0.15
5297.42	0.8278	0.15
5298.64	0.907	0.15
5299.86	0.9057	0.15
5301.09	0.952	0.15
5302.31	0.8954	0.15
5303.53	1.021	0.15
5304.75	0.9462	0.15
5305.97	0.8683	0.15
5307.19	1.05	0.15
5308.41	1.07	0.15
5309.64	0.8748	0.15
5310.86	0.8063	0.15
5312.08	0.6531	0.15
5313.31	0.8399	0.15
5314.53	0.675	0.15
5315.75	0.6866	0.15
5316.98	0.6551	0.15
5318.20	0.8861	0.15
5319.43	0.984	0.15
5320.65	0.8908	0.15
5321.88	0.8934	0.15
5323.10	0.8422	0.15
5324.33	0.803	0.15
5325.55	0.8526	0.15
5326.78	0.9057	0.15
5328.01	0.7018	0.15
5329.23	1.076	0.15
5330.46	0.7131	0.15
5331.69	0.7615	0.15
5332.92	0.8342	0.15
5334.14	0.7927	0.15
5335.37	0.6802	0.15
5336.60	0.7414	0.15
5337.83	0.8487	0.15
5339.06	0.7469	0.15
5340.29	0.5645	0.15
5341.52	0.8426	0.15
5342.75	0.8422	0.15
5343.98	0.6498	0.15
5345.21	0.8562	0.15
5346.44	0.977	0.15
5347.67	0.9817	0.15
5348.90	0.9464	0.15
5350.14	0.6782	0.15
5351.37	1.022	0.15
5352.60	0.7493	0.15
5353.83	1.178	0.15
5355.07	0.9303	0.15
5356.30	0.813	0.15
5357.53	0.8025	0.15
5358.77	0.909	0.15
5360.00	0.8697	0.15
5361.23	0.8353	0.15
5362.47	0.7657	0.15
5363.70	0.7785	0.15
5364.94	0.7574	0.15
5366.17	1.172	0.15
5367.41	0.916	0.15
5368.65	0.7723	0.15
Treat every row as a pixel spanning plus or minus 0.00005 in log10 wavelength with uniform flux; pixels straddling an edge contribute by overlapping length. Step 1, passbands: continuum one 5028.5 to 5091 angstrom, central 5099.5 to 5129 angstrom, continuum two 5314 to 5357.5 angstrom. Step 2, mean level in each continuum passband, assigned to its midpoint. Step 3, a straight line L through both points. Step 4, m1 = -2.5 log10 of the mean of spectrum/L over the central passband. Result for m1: 0.11 mag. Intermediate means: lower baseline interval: 0.935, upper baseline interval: 0.829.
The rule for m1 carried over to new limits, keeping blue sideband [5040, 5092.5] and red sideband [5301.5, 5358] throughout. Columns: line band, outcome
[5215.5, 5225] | 0.19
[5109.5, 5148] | 0.07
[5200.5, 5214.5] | 0.07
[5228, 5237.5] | -0.08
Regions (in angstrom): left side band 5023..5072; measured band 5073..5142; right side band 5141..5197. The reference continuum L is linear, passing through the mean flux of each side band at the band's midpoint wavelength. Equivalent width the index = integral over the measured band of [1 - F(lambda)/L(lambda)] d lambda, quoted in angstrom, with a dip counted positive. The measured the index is 4.2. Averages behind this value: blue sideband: 0.971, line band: 0.843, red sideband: 0.824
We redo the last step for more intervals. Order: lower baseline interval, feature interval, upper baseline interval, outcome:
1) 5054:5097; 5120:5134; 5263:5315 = 0.65 angstrom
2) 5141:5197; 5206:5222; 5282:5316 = 1.39 angstrom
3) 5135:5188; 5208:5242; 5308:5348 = -0.49 angstrom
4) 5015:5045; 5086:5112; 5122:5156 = 2.54 angstrom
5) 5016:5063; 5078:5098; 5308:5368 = 2.53 angstrom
